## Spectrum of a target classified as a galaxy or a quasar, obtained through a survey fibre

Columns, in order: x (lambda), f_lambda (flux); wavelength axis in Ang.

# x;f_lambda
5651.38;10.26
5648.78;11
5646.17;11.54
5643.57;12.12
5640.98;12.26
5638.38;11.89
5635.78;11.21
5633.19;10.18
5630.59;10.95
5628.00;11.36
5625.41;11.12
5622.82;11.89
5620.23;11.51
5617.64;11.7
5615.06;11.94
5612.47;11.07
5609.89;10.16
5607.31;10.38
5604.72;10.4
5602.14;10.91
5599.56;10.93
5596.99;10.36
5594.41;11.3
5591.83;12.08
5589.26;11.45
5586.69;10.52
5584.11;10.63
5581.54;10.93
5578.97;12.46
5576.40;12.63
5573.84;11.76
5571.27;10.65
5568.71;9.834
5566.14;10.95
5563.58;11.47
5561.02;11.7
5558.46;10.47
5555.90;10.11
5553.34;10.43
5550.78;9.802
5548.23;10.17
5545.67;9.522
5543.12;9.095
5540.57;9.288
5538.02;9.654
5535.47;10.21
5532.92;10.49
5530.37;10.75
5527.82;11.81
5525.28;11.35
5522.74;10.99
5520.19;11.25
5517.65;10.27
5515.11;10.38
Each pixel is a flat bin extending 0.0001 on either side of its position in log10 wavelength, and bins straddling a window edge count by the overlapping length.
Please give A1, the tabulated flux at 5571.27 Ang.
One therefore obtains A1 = 10.65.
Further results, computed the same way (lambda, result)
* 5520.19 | 11.25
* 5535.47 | 10.21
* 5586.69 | 10.52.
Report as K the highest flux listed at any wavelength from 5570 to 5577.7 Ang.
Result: 12.63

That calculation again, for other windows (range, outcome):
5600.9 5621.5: 11.94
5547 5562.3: 11.7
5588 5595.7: 12.08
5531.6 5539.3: 10.49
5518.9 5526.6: 11.35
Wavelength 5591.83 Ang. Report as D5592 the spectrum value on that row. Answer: 12.08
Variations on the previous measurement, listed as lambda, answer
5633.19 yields 10.18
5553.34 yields 10.43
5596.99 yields 10.36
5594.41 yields 11.3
